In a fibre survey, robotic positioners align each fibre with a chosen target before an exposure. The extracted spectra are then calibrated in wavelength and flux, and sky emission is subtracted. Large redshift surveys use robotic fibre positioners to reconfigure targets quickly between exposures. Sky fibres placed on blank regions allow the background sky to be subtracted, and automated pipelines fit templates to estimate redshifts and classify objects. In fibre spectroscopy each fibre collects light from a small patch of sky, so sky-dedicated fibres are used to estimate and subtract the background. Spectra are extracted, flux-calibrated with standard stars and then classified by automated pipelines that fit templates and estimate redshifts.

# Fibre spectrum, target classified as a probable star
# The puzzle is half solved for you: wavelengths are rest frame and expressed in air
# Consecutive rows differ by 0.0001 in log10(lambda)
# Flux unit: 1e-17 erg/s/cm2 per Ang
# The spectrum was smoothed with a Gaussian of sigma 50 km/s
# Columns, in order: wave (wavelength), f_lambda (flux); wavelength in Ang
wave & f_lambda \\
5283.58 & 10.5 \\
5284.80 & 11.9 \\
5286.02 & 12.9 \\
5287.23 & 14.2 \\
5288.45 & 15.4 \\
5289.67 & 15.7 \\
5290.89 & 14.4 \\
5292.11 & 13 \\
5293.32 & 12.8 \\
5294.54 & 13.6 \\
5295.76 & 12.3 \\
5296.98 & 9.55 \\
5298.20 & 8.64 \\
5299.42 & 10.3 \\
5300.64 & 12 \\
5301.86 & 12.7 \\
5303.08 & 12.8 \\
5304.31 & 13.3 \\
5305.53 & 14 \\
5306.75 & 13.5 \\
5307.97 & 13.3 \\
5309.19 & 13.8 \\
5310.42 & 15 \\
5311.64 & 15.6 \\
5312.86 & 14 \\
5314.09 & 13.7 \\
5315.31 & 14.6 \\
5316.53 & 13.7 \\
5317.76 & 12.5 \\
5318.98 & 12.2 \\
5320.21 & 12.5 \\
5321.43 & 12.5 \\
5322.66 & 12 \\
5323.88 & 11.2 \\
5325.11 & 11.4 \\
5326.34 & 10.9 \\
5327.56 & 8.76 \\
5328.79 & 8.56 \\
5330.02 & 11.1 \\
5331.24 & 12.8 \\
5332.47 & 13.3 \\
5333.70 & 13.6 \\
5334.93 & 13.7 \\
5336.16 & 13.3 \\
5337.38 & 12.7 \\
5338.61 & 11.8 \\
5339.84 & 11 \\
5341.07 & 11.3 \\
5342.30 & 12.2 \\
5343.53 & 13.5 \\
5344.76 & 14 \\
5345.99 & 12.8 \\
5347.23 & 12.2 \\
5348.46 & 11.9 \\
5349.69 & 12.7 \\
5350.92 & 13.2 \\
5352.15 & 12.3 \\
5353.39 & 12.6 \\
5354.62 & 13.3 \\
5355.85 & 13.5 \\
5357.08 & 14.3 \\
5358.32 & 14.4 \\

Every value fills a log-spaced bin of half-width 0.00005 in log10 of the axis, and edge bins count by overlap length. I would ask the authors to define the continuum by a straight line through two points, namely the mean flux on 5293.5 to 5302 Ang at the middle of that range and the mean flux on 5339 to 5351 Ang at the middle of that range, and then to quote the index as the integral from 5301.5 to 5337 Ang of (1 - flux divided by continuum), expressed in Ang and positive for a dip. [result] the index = -2.9 Ang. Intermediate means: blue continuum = 11.3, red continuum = 12.4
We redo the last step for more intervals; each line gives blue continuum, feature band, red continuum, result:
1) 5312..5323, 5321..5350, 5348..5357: 2.2 Ang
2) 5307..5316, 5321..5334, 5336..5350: 1.9 Ang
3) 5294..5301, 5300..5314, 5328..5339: -2.8 Ang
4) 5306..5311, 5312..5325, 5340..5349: 0.6 Ang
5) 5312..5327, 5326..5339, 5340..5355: 0.8 Ang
